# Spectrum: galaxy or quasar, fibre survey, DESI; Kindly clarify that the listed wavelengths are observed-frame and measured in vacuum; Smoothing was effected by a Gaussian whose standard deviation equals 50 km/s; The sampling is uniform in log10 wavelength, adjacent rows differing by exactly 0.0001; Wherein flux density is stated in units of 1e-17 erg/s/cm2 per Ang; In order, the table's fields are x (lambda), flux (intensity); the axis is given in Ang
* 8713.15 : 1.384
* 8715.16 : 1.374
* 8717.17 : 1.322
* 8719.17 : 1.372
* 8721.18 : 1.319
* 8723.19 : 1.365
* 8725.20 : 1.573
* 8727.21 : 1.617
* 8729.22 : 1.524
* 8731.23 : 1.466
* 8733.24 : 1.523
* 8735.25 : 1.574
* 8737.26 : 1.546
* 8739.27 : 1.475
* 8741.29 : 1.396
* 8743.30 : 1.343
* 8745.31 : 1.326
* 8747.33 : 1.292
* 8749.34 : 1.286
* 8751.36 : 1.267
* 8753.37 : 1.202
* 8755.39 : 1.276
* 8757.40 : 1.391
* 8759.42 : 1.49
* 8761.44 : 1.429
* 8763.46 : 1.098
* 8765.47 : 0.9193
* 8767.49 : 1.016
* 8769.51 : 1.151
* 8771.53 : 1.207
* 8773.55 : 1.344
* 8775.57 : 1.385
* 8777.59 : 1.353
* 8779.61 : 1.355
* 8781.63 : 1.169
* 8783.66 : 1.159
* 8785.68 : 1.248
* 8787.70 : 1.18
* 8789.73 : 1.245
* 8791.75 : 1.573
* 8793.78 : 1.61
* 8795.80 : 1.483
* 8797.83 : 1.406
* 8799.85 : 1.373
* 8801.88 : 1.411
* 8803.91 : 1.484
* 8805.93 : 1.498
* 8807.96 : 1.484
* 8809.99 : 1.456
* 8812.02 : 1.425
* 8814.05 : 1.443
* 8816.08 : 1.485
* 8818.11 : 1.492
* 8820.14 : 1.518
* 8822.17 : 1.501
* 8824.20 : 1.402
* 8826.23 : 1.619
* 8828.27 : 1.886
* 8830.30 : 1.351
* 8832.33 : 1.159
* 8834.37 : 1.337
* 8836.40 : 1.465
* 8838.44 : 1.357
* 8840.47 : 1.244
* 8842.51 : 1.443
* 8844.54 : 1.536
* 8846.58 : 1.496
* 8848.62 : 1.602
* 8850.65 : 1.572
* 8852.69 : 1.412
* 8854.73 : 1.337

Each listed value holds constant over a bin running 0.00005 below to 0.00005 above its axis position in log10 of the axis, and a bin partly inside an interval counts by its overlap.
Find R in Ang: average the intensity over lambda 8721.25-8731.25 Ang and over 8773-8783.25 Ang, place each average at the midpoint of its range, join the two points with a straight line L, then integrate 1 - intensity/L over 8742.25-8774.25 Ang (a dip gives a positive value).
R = 3.0 Ang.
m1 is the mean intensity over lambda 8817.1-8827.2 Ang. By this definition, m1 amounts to 1.51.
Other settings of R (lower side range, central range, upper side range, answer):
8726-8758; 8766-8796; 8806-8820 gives 3.2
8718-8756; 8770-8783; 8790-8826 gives 1.4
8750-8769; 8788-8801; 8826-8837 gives -0.9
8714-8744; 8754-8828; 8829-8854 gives 3.4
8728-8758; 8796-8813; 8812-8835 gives 0.1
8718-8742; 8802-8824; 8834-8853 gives -0.2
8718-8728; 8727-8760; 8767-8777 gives -1.1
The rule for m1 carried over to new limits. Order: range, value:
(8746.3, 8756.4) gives 1.26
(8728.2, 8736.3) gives 1.52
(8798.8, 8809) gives 1.45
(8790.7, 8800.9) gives 1.49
